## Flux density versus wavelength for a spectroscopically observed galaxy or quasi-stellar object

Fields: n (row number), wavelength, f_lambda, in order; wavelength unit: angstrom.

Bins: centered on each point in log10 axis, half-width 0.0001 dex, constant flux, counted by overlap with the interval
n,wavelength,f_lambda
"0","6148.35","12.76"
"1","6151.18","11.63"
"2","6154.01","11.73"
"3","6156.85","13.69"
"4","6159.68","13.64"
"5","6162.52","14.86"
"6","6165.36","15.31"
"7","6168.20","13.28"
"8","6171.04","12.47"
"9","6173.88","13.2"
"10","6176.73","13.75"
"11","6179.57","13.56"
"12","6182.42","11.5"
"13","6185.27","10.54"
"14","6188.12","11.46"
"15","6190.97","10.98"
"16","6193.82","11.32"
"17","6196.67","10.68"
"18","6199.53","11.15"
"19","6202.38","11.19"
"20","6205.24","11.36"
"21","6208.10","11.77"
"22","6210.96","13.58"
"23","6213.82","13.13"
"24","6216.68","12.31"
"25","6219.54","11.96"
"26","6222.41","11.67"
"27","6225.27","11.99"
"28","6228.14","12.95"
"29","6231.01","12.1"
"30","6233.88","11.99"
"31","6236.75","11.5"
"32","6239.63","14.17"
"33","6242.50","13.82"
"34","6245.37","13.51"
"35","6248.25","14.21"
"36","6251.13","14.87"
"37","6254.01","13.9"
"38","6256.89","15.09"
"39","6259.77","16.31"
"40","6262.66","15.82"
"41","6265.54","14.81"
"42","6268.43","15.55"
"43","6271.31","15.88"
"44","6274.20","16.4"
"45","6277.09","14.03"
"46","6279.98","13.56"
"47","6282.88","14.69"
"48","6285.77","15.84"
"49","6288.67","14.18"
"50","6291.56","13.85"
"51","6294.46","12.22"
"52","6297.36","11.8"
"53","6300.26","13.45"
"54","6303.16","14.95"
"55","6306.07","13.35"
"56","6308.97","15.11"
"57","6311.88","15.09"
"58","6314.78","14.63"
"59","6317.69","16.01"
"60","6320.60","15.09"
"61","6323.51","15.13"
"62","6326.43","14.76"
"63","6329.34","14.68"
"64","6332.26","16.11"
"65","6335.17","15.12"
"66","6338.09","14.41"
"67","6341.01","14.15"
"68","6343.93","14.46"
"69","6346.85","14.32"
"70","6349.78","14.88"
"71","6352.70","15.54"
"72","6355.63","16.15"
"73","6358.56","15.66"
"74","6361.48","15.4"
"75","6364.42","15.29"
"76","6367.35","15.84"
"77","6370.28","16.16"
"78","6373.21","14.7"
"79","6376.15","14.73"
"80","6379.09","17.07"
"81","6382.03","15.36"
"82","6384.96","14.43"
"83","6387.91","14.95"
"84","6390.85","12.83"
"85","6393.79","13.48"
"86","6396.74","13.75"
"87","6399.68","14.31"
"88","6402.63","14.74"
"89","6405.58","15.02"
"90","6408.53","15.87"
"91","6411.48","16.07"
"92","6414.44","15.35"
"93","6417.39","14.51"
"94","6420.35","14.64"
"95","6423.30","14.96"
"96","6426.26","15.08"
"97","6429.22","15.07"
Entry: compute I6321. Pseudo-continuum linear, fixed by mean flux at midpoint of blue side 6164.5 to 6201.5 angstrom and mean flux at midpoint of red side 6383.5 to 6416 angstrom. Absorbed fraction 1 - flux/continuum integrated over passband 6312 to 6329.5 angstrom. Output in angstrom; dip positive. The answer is -1.7 angstrom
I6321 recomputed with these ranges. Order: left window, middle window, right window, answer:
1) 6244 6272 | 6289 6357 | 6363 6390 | 2.7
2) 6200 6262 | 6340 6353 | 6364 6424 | -0.2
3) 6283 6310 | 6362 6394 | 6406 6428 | -0.6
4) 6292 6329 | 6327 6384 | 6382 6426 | -3.0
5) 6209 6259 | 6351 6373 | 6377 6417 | -1.8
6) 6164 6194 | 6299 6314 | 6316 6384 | 0.2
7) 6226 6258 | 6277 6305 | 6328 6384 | 0.7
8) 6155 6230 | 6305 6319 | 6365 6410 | -0.9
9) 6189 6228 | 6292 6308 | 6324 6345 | 0.9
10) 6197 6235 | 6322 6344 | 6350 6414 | -1.0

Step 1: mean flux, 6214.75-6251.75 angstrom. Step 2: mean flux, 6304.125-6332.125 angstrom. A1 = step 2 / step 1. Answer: 1.2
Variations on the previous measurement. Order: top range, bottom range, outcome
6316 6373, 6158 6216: 1.22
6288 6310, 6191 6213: 1.17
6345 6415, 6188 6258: 1.20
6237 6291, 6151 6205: 1.19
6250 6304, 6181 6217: 1.26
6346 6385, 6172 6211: 1.31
